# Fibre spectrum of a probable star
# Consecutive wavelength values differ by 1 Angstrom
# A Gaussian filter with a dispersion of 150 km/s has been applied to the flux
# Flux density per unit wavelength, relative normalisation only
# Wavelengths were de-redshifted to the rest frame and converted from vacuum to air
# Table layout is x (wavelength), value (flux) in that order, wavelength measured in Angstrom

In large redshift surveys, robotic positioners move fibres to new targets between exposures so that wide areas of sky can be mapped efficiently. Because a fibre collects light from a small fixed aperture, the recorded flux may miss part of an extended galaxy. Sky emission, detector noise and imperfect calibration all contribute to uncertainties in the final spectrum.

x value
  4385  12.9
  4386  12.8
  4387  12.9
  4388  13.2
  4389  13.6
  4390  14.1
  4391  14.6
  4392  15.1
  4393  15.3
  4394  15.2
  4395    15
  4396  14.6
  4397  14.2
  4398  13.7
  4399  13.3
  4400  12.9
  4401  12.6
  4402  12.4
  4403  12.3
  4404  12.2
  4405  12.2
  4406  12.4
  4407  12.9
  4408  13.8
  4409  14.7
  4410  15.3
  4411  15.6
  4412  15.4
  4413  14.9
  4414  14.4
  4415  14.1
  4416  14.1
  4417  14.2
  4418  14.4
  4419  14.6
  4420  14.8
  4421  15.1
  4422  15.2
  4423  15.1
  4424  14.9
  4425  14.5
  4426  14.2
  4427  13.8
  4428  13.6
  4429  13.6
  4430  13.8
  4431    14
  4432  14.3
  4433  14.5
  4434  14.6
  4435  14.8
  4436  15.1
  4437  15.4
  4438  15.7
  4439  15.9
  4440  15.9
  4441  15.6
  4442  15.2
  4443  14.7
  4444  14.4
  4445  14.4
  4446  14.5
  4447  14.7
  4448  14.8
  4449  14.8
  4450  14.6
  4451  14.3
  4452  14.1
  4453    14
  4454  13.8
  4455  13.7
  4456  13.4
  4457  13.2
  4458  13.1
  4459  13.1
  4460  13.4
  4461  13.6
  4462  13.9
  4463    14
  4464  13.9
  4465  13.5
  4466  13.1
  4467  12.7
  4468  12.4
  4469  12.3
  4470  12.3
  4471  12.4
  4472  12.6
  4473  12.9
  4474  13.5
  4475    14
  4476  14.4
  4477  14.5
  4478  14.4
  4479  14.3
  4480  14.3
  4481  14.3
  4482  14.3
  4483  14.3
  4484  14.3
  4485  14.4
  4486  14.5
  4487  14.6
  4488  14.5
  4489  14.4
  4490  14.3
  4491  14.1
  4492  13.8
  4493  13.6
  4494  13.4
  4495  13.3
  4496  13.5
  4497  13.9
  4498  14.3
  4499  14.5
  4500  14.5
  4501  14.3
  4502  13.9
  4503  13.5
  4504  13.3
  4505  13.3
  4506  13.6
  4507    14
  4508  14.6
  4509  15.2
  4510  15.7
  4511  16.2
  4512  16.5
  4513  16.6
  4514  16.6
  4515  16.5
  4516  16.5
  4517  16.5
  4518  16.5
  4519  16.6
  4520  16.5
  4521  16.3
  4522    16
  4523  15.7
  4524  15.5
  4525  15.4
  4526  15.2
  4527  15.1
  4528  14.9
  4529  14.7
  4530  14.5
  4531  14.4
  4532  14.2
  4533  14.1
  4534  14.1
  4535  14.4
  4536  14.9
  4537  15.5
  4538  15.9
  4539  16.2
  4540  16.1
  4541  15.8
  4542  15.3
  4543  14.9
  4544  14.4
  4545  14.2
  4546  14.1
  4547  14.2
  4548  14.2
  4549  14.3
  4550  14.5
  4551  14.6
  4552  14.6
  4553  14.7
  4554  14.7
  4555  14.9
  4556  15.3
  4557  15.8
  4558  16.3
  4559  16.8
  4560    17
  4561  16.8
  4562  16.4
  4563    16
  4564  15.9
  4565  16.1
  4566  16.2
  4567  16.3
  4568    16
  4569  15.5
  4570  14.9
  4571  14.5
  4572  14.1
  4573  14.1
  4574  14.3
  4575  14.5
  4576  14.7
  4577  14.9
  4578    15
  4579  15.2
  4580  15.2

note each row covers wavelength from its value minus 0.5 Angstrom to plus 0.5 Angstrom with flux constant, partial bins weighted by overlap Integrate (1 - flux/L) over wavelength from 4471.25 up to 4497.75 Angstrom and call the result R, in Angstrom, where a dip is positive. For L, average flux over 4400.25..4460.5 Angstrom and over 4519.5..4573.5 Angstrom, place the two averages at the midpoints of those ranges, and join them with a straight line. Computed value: 1.3 Angstrom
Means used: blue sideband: 14.2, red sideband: 15.2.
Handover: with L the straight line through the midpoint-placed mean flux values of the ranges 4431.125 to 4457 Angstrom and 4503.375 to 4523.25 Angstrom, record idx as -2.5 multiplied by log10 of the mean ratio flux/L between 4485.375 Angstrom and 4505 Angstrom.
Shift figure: 0.10 mag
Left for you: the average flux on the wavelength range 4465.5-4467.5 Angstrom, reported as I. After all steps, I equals 12.9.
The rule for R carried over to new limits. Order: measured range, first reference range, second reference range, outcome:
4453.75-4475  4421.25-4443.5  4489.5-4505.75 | 1.7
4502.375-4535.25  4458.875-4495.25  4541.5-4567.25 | -1.5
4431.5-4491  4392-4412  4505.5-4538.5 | 1.9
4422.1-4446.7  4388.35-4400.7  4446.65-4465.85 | -1.2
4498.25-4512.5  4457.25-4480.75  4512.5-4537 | 0.3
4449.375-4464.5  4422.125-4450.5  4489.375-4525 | 1.0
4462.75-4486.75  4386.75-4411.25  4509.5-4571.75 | 1.7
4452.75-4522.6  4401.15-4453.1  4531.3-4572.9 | 2.5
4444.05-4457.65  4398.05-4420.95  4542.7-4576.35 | 0.0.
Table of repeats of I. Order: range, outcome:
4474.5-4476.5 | 14.2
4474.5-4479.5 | 14.3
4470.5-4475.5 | 13.1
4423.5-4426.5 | 14.5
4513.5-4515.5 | 16.6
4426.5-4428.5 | 13.7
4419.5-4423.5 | 15.1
